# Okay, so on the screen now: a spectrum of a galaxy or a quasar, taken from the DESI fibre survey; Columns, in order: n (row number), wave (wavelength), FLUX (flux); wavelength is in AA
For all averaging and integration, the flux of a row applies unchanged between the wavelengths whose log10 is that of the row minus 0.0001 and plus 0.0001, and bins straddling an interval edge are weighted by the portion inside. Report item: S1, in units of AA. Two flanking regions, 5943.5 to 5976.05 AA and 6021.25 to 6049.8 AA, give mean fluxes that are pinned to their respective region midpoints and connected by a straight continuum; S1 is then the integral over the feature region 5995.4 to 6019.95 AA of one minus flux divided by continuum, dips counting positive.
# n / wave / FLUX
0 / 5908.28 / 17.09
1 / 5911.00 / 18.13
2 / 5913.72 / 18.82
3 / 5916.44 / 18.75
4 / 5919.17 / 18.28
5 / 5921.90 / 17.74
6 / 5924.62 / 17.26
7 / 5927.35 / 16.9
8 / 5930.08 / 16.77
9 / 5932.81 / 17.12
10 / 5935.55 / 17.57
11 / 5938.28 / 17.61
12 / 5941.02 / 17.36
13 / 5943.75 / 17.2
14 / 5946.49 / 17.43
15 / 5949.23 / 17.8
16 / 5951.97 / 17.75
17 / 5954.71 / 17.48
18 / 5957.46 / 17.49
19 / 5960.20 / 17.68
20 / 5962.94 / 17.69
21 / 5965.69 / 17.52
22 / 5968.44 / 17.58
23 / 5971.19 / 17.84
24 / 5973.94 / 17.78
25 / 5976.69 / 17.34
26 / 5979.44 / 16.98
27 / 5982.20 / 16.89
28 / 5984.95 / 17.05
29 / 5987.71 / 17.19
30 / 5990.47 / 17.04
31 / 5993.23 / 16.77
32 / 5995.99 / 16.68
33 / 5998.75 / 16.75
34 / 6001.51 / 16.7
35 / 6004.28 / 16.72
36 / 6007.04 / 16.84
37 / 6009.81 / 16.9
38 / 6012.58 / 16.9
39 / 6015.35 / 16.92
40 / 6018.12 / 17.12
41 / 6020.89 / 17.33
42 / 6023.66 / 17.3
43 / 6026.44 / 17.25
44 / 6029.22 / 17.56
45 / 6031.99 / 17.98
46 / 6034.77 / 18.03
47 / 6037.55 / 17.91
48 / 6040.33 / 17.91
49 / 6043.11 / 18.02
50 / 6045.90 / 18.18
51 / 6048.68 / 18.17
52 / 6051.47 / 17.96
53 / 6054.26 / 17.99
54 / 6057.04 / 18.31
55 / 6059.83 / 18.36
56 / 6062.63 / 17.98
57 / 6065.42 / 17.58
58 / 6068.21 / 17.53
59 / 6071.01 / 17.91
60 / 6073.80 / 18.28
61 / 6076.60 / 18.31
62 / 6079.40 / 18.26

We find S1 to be 1.2 AA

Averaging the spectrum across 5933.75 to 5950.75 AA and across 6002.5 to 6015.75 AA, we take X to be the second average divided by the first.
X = 1.0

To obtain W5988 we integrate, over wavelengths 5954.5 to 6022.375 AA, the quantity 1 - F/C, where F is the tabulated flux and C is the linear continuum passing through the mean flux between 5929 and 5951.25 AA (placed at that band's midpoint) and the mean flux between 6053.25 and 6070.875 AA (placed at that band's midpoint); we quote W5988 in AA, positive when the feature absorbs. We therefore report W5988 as 1.7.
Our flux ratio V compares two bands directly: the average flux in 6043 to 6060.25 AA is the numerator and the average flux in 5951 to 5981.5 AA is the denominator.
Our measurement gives 1.03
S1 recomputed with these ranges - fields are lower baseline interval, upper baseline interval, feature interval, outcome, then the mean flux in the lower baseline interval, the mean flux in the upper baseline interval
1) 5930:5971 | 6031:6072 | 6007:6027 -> 0.8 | 17.5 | 18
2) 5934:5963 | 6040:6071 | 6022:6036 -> 0.2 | 17.5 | 18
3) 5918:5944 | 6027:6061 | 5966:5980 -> 0.1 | 17.4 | 18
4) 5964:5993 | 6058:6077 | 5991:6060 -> 0.9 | 17.3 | 18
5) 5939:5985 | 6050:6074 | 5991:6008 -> 0.9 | 17.5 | 18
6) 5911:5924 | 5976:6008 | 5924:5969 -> 0.8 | 18.3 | 16.9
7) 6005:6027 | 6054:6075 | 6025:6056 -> -0.7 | 17.1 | 18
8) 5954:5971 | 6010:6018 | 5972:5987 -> 0.1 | 17.6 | 16.9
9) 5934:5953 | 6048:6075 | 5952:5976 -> 0.0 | 17.5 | 18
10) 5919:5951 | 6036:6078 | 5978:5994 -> 0.6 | 17.4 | 18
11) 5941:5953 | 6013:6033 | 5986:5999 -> 0.4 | 17.5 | 17.3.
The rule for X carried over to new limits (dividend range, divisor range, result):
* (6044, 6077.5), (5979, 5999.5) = 1.07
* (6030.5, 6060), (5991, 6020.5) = 1.07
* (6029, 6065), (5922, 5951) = 1.04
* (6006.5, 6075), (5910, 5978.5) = 1.00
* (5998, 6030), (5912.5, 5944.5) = 0.97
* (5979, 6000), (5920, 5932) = 0.98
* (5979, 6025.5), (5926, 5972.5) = 0.97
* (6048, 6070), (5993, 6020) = 1.07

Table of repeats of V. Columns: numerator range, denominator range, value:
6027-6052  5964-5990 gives 1.03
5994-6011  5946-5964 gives 0.95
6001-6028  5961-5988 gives 0.98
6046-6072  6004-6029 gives 1.05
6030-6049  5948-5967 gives 1.02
